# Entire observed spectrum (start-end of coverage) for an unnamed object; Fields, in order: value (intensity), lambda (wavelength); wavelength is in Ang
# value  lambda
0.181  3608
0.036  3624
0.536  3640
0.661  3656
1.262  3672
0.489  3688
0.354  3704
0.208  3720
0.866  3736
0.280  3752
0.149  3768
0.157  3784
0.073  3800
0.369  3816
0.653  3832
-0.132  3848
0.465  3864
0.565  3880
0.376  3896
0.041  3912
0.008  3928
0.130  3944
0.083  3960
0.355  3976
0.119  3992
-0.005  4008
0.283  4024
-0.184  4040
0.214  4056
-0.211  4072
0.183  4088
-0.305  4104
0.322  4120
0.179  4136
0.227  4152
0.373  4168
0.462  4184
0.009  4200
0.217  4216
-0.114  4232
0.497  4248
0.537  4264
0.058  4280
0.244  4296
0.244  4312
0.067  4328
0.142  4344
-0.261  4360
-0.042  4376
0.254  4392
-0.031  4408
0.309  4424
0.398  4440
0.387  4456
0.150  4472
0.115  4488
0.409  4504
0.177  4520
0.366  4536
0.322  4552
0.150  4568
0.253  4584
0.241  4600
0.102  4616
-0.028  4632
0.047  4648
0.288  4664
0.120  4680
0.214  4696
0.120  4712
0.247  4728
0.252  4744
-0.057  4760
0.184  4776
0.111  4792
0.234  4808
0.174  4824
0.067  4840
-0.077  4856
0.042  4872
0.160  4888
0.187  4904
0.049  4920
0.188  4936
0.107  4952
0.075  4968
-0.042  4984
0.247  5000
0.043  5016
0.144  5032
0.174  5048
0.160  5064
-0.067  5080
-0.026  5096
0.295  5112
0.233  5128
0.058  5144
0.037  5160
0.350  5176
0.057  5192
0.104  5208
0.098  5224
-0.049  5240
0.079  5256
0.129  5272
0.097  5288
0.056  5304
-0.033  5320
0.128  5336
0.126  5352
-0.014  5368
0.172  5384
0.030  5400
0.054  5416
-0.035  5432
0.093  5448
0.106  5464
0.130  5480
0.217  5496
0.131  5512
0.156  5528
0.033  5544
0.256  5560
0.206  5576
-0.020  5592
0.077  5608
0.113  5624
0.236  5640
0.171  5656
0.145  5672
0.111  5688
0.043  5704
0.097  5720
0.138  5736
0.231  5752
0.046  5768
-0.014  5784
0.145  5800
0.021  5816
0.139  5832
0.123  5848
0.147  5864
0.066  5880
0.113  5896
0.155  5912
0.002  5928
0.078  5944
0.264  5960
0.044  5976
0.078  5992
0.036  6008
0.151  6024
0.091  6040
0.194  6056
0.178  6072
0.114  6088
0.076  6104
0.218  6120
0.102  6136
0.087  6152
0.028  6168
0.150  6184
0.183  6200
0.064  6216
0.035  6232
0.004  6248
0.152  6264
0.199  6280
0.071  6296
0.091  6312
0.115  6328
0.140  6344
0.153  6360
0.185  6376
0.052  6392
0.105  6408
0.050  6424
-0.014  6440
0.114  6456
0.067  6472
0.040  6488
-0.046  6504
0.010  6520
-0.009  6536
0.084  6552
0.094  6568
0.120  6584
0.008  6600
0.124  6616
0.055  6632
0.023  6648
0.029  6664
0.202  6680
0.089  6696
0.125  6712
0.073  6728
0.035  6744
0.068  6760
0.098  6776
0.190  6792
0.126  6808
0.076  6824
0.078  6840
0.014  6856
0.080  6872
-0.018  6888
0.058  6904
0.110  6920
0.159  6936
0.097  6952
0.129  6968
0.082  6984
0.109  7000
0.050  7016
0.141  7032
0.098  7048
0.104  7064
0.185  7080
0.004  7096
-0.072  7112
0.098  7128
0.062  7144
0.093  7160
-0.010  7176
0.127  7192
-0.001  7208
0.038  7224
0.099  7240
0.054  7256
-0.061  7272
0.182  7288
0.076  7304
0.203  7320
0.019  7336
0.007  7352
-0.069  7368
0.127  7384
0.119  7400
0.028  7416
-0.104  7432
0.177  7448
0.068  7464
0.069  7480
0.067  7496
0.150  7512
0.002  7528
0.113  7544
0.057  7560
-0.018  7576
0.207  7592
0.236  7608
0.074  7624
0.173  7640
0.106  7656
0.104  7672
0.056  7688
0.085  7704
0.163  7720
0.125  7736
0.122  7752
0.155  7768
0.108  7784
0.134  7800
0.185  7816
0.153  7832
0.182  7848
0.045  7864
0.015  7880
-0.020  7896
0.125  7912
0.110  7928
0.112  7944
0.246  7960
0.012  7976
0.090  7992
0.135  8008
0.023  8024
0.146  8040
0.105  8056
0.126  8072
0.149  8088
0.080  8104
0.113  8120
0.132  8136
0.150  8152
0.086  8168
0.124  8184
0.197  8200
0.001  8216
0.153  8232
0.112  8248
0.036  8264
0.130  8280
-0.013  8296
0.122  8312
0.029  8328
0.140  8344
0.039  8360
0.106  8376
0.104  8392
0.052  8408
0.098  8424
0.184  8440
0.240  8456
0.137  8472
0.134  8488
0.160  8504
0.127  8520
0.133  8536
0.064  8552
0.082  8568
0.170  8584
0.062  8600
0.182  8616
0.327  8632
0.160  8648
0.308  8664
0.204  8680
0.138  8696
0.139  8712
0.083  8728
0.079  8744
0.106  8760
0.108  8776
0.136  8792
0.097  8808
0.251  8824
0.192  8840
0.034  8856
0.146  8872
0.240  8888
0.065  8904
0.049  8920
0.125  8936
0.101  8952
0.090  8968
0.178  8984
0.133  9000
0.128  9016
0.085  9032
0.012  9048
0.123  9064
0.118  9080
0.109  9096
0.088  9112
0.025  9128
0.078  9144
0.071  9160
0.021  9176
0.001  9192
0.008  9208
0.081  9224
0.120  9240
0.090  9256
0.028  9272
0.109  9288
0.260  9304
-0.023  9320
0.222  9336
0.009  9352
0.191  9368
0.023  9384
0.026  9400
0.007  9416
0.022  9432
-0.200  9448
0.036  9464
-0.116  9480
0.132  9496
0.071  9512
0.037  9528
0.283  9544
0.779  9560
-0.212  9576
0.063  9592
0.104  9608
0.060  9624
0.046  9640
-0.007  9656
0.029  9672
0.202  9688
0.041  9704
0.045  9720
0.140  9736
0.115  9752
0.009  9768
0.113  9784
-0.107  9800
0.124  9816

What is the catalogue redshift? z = 1.56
